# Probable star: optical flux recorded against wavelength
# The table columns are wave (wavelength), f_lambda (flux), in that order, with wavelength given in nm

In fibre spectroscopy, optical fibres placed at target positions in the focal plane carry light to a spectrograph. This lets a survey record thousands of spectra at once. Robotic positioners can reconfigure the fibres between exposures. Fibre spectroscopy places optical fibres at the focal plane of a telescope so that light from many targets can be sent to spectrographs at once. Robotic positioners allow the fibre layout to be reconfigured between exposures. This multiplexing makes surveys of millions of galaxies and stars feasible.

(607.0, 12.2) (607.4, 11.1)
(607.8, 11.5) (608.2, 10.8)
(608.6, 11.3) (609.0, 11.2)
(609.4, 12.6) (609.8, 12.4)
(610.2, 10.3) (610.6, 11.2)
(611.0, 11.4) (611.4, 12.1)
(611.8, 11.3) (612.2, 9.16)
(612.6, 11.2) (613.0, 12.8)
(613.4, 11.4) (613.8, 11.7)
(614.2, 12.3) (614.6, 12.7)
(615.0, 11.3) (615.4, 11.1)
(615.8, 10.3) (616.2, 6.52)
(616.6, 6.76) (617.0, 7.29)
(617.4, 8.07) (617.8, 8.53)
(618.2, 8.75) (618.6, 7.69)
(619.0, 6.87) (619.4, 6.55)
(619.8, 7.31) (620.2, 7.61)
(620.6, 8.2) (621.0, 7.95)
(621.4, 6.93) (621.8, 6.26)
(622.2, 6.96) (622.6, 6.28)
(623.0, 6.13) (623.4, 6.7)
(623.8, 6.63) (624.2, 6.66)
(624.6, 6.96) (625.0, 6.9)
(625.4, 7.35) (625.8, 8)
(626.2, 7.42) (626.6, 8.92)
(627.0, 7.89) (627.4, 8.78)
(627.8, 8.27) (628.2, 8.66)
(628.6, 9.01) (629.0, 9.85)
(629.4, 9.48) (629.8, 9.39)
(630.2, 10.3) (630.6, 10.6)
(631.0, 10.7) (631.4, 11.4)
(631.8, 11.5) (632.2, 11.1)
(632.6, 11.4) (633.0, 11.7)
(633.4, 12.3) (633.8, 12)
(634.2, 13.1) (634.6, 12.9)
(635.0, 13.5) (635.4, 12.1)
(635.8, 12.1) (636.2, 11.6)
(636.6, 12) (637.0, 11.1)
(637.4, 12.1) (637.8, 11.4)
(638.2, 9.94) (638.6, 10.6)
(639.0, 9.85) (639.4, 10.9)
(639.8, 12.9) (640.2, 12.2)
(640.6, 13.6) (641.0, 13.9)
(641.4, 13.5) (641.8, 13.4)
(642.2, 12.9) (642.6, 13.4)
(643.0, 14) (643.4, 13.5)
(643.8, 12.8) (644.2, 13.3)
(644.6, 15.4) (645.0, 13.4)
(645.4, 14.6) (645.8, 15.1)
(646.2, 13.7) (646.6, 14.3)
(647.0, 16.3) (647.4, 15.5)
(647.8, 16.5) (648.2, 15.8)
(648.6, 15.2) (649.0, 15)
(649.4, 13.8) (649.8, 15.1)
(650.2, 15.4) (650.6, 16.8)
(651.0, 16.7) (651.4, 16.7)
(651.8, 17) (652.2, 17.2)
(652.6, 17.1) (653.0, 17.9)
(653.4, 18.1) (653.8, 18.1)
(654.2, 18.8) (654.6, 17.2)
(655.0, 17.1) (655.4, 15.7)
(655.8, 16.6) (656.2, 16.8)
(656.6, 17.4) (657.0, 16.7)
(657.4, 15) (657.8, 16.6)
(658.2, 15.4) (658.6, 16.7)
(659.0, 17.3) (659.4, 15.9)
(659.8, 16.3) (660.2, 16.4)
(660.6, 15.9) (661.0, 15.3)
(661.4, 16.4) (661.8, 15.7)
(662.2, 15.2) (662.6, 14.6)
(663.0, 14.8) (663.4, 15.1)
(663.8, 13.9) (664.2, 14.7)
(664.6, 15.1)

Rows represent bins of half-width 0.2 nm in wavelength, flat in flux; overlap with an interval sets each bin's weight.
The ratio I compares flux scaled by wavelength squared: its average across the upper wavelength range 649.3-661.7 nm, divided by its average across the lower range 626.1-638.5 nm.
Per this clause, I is 1.65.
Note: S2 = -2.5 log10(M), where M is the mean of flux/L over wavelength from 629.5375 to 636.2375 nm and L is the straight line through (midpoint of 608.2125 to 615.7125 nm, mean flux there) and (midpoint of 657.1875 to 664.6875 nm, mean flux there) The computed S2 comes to 0.14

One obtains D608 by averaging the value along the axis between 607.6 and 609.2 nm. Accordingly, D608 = 11.2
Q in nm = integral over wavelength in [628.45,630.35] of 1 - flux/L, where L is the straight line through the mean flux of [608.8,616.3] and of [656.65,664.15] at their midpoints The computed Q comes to 0.48 nm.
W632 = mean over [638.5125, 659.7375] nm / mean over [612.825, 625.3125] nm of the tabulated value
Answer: 1.83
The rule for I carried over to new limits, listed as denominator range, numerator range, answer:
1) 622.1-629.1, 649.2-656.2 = 2.40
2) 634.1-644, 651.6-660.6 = 1.44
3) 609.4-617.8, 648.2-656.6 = 1.78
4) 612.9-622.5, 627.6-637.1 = 1.33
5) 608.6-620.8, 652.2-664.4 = 1.89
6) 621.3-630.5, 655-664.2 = 2.24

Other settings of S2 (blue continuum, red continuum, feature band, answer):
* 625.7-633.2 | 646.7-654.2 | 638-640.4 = 0.16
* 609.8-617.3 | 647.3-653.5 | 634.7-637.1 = 0.16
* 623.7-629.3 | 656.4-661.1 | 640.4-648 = -0.13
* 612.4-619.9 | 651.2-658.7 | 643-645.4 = 0.08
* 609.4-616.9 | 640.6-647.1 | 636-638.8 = 0.18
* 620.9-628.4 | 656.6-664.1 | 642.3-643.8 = -0.15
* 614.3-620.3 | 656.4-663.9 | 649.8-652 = -0.15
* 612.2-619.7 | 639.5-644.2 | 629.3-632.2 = 0.11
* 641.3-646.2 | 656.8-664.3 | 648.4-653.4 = -0.12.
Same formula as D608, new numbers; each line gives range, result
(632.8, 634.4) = 12.3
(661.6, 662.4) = 15.4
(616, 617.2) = 6.86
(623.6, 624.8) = 6.75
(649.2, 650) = 14.4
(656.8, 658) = 16.1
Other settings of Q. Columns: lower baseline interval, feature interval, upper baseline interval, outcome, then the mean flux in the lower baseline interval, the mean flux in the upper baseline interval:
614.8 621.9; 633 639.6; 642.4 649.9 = 0.26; 8.02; 14.6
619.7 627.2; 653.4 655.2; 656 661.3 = -0.32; 7.21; 16.3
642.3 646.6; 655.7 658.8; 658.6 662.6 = -0.16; 13.9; 16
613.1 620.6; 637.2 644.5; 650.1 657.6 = 0.89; 9.07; 17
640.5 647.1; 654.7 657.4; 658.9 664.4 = -0.29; 13.9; 15.5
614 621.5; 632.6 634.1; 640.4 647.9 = -0.02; 8.59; 14.1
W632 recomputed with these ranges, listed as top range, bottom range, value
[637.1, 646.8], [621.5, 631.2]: 1.60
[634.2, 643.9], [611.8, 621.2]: 1.33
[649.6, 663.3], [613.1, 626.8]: 2.01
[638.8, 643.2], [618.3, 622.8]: 1.78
